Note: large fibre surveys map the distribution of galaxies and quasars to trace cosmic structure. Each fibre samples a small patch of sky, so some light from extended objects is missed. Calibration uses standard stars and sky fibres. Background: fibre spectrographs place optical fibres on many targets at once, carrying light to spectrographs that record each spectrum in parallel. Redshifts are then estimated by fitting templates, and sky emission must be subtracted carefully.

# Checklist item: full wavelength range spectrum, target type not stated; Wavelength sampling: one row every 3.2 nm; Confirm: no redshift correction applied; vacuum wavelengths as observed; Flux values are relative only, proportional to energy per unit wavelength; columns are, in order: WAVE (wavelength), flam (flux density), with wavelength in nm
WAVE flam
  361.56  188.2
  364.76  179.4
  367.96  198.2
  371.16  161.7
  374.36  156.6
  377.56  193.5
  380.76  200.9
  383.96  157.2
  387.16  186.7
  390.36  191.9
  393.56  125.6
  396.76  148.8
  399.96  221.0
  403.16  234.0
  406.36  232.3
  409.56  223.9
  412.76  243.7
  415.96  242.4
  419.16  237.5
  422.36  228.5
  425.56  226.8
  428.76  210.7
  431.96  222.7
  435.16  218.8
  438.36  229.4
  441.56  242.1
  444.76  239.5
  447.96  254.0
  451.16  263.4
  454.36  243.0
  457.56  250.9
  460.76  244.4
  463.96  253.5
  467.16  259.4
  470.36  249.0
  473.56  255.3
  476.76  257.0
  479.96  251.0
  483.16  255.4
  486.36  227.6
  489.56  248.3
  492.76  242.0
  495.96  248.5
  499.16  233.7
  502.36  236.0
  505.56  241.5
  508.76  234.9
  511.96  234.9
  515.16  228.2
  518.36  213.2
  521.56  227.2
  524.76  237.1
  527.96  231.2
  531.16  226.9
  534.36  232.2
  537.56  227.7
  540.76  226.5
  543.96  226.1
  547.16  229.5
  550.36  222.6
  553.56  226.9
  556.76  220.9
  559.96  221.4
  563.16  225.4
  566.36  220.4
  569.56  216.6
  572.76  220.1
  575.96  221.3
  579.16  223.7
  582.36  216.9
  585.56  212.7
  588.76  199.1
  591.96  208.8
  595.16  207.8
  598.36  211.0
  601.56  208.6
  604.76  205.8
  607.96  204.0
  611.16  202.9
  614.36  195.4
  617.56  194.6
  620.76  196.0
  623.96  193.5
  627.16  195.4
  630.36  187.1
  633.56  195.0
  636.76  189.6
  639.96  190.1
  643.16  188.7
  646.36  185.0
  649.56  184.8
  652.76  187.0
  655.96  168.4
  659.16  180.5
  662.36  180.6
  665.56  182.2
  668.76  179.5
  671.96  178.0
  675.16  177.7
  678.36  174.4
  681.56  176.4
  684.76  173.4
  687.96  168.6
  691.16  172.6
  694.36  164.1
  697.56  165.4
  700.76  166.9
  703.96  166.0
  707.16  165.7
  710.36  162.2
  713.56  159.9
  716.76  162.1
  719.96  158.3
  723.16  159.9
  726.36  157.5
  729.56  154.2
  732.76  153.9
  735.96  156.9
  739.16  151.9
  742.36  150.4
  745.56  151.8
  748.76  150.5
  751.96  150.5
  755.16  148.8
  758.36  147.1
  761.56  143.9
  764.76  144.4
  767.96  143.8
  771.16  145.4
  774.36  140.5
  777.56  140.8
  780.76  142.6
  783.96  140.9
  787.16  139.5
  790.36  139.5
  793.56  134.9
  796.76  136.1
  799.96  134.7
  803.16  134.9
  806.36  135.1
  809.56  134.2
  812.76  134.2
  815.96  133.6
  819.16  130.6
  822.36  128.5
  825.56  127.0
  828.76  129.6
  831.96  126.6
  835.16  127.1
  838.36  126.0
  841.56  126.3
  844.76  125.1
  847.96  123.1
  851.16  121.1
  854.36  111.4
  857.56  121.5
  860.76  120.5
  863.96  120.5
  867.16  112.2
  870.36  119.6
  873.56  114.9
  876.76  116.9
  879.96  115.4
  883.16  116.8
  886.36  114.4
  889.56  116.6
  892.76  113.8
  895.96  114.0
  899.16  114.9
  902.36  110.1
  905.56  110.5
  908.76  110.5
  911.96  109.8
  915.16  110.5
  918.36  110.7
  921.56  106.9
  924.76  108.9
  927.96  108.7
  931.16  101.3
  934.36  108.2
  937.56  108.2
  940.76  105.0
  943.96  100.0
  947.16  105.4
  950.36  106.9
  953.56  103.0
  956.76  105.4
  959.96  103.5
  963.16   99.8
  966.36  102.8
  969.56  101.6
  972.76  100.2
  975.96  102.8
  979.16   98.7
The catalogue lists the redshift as 0.00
